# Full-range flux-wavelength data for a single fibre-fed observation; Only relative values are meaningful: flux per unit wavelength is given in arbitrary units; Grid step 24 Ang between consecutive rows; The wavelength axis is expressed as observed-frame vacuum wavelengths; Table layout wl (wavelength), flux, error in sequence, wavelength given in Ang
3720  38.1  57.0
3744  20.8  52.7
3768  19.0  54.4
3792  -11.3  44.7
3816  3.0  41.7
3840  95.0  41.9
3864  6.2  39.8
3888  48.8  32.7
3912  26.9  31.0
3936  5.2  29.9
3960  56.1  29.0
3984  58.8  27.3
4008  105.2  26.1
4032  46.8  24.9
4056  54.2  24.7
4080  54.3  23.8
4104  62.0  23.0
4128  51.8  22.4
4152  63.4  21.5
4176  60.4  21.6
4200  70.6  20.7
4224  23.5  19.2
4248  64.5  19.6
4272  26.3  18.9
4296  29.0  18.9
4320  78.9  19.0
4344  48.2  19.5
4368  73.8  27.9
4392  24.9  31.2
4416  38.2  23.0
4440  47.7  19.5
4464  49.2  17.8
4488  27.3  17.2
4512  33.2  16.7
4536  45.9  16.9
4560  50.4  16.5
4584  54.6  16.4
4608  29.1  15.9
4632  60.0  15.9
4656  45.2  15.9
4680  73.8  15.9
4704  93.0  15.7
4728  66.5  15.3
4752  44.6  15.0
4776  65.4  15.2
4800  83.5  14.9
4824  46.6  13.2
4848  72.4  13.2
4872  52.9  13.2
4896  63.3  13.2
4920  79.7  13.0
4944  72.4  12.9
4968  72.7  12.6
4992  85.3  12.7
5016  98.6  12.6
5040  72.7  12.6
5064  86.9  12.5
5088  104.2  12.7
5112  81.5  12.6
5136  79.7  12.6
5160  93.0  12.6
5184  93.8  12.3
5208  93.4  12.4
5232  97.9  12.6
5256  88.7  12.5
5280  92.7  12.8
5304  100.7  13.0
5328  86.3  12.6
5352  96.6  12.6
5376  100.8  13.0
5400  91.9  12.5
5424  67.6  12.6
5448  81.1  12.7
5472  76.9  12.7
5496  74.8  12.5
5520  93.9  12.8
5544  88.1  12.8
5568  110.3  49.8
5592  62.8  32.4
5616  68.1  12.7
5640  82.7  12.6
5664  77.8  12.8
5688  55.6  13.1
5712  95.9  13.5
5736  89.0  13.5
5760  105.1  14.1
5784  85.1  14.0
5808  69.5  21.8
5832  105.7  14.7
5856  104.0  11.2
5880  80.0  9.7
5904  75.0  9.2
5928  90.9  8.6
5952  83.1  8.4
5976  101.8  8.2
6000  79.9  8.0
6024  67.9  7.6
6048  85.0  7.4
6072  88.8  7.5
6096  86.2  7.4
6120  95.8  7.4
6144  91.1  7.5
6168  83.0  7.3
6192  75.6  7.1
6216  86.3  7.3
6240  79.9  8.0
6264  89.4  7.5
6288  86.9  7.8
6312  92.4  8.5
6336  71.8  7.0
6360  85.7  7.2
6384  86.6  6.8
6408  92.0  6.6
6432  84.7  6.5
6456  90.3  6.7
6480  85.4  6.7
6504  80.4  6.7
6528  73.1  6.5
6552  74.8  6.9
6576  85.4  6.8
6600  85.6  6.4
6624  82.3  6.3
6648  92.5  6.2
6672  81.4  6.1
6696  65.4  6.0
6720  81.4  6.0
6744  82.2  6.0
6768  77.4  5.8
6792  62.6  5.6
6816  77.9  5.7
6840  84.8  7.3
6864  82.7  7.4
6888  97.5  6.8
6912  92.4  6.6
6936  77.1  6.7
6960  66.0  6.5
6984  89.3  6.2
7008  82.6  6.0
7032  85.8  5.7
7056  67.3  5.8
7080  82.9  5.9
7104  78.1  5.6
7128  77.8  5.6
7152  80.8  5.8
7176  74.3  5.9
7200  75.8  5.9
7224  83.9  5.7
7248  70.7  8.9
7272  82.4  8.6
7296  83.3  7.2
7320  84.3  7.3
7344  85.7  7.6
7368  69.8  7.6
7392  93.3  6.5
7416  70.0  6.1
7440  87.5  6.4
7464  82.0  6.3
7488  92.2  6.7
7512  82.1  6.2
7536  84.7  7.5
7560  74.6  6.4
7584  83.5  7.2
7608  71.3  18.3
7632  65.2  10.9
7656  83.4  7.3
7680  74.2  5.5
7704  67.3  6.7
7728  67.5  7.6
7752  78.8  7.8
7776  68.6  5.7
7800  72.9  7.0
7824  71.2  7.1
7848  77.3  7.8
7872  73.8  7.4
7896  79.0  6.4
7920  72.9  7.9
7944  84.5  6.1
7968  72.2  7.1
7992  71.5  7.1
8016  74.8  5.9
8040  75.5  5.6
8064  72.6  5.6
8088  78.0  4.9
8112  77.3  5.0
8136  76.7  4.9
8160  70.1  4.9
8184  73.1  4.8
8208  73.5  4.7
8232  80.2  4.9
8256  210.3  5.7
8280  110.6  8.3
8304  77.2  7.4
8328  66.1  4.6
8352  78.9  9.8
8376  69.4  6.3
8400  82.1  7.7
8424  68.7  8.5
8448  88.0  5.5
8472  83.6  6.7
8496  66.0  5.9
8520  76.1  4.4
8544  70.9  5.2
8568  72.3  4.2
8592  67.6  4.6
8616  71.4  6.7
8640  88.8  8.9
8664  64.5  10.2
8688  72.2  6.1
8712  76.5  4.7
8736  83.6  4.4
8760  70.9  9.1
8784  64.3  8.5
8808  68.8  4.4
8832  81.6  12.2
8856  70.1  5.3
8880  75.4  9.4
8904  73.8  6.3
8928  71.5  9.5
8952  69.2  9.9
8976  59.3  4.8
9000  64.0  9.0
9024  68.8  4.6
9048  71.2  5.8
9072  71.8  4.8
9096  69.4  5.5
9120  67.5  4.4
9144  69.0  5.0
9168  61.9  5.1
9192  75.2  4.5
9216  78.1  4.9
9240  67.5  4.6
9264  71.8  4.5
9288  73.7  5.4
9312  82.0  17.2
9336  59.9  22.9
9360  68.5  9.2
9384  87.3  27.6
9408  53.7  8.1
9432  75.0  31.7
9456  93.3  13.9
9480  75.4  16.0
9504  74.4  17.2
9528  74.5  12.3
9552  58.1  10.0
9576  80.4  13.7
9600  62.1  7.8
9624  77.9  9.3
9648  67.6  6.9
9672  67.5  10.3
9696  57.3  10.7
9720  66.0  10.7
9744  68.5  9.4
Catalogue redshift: 0.26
